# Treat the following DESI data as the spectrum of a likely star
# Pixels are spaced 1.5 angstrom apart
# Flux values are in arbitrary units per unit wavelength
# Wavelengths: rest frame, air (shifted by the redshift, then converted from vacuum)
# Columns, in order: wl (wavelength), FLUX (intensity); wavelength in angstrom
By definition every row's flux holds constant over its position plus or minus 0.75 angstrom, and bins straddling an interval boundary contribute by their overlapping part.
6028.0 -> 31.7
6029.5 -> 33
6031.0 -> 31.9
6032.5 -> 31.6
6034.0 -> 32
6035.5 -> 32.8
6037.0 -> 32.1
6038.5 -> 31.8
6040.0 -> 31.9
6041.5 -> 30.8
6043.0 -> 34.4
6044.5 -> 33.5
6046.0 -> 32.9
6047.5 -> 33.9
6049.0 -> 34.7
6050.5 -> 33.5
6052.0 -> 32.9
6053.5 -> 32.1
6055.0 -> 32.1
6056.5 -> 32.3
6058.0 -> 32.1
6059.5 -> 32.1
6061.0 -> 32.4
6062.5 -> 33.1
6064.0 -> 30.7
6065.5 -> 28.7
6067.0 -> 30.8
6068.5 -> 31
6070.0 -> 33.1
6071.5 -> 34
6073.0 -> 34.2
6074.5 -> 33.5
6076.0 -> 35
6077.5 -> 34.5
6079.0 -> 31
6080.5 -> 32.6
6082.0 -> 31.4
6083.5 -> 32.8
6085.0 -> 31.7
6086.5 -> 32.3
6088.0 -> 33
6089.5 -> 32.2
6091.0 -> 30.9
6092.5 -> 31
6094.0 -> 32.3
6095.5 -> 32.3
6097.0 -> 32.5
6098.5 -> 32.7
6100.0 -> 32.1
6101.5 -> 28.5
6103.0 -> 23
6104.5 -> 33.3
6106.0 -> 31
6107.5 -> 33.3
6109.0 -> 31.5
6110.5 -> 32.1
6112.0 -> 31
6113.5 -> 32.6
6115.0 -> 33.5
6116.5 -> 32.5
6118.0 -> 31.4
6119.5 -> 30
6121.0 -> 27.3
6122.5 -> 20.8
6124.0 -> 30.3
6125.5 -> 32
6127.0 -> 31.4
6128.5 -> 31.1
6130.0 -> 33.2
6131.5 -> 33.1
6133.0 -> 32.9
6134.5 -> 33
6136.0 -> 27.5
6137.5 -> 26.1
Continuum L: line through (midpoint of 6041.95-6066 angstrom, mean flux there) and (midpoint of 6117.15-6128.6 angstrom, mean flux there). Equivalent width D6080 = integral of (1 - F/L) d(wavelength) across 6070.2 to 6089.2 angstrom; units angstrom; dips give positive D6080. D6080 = -1.0 angstrom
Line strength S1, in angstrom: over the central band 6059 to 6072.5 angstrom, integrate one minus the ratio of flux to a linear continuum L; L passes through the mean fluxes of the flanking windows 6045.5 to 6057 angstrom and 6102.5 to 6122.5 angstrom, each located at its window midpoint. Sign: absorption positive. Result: 0.3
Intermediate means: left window 33.1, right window 30.7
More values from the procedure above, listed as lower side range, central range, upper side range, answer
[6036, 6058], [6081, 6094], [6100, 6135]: -0.1 angstrom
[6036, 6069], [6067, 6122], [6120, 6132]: -1.6 angstrom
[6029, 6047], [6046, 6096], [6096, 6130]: -1.2 angstrom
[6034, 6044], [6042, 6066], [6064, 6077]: -0.2 angstrom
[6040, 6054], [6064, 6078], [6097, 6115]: -0.1 angstrom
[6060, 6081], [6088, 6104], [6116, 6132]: 0.3 angstrom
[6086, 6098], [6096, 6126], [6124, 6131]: 1.3 angstrom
